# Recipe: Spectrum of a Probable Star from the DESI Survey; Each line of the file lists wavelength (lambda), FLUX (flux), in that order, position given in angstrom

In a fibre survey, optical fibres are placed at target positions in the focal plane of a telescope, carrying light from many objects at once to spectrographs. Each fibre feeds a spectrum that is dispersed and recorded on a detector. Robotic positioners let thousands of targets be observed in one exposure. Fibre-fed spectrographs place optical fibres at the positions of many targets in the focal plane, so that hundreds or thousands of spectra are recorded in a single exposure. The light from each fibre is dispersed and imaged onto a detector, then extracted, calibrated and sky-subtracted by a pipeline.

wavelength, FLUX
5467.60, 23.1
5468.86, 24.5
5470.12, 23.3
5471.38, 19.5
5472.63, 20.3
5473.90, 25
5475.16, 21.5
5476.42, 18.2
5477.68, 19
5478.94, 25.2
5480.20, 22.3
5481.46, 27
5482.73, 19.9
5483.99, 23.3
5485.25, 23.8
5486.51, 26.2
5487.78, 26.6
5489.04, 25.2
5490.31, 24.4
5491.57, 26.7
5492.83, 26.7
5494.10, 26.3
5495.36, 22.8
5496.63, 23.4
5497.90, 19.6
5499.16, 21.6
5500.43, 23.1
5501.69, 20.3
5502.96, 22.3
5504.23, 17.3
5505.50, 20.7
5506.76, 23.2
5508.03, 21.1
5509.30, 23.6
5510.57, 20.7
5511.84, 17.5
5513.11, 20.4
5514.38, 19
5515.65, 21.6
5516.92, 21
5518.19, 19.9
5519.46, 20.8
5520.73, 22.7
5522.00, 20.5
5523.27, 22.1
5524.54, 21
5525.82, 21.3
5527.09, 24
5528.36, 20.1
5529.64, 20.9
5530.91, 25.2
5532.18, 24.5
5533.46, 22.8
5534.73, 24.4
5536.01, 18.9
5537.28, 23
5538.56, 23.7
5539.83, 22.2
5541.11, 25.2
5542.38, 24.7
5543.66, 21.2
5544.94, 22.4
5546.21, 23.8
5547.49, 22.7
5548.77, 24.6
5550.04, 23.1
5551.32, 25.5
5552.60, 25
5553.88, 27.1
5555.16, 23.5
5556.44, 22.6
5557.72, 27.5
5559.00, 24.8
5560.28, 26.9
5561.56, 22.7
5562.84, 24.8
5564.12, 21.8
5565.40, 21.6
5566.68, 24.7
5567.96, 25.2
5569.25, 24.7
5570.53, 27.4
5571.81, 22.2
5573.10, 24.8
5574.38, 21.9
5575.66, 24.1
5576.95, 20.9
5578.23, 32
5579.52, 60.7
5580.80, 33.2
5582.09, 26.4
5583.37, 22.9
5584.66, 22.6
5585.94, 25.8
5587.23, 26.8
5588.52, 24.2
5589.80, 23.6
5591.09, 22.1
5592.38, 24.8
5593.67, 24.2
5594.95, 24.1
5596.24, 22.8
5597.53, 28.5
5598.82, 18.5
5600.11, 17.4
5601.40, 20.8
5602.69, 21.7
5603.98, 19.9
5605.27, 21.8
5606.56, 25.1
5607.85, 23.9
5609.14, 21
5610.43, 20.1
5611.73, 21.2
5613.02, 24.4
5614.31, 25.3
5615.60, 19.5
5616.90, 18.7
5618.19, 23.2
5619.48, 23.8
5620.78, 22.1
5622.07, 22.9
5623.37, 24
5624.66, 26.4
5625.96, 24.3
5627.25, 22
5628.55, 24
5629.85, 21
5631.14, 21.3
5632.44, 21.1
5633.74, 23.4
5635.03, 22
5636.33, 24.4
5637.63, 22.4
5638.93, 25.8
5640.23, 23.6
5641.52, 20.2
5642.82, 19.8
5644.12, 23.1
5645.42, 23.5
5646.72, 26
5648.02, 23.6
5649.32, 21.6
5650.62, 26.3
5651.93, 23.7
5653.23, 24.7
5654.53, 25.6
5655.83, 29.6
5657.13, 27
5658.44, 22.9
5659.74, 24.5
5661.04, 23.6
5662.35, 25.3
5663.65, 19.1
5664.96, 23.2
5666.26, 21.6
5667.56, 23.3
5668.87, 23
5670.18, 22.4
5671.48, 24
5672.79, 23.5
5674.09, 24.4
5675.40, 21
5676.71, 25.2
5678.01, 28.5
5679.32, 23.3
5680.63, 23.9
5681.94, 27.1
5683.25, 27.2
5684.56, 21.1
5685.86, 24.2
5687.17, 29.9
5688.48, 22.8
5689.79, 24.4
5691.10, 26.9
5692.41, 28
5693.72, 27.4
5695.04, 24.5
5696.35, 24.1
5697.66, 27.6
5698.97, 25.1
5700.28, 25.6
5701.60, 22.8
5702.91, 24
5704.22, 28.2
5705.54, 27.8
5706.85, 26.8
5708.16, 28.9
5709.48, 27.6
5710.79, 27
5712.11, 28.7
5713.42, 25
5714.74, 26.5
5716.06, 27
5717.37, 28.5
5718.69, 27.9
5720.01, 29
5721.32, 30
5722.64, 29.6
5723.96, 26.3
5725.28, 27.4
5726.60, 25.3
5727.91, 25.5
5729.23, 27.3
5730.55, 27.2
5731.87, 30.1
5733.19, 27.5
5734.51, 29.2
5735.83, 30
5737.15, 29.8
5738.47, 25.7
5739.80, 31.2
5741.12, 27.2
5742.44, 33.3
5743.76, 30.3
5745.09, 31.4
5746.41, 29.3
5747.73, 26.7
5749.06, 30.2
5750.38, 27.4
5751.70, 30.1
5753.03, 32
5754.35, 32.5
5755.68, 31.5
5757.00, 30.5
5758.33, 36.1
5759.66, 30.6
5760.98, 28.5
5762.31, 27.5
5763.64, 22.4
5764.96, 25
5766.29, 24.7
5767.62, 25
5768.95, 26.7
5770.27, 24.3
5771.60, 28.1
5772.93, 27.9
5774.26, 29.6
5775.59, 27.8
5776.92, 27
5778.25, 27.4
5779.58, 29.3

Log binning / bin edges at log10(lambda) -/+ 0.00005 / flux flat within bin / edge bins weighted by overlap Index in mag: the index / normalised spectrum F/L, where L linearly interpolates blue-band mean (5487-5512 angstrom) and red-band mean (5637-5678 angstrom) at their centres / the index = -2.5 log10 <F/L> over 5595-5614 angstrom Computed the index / 0.065 mag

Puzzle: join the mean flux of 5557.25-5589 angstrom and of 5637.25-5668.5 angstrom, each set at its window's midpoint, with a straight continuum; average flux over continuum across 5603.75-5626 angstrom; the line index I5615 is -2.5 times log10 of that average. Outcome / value 0.11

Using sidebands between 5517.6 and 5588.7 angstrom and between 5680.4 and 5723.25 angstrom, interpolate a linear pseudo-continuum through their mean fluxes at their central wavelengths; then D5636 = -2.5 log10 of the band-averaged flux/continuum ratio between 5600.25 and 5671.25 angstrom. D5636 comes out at 0.12 mag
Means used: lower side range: 24.5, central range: 23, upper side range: 26.5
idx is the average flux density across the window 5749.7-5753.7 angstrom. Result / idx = 29.9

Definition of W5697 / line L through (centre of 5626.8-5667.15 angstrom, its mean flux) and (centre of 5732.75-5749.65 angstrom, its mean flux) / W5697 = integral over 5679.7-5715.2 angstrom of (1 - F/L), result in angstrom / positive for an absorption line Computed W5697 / 0.8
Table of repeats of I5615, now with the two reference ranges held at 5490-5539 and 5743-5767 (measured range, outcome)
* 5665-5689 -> 0.11 mag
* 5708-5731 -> 0.03 mag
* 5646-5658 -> 0.04 mag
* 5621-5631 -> 0.09 mag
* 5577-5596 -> -0.15 mag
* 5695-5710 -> 0.06 mag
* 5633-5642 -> 0.11 mag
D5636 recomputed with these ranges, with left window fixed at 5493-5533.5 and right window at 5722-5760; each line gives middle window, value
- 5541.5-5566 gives -0.05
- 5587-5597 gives 0.01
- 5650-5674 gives 0.11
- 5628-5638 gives 0.15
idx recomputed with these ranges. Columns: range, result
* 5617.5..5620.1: 23.5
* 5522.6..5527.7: 22.1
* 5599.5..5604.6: 20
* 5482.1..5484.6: 21.6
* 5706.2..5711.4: 27.6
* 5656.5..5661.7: 24.5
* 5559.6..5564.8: 24.1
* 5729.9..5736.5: 28.8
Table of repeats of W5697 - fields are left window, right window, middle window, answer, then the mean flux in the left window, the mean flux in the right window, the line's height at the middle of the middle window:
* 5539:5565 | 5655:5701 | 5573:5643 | 1.3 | 24.1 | 24.7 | 24.4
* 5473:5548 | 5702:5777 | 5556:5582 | -3.1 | 22.4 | 28.2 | 23.9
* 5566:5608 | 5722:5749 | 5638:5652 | 1.7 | 25.1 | 28.5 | 26.5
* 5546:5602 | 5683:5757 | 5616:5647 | 3.9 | 25.1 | 27.7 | 26.1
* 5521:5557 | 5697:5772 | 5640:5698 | 4.5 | 23.1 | 28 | 26.4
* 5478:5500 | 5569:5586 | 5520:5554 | 4.2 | 24.1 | 28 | 26.2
